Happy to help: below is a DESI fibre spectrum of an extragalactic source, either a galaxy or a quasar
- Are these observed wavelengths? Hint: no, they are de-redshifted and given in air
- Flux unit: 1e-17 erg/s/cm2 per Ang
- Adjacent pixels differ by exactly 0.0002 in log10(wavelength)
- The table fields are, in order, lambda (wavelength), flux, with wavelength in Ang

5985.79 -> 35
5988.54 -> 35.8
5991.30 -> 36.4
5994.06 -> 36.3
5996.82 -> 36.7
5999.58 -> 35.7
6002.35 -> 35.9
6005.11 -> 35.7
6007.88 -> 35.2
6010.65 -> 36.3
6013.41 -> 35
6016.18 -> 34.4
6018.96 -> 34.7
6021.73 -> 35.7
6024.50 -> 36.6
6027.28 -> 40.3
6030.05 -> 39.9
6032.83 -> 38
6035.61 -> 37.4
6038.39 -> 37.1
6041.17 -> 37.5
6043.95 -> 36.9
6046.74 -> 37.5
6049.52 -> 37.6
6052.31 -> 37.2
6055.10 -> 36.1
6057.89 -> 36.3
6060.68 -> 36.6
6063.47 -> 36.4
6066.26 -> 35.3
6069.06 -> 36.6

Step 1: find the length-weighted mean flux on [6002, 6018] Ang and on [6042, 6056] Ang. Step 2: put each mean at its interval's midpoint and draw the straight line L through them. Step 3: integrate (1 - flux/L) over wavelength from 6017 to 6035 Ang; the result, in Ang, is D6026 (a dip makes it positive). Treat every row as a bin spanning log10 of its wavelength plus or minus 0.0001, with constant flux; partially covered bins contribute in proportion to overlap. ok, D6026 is -0.7 Ang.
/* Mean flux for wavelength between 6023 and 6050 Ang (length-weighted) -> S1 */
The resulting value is 37.9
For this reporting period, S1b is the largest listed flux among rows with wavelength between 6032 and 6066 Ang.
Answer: 38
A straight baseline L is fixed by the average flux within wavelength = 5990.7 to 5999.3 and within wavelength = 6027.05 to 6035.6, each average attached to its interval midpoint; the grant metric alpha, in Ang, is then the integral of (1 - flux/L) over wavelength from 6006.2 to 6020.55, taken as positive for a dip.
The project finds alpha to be 1.0 Ang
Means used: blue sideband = 36.4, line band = 35.1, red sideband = 39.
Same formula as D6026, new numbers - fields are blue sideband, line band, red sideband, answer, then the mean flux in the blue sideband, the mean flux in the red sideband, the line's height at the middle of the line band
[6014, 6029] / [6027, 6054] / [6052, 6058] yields -1.1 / 36.3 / 36.4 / 36.4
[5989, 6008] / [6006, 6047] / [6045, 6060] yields -0.4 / 36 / 36.9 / 36.5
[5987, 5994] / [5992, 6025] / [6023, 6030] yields 1.5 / 36.1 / 38.7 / 37.4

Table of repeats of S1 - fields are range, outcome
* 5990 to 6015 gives 35.9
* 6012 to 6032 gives 36.7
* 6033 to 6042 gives 37.4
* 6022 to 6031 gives 38.5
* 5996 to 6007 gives 35.9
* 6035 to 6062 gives 37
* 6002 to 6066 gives 36.7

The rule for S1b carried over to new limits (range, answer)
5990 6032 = 40.3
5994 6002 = 36.7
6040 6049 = 37.5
